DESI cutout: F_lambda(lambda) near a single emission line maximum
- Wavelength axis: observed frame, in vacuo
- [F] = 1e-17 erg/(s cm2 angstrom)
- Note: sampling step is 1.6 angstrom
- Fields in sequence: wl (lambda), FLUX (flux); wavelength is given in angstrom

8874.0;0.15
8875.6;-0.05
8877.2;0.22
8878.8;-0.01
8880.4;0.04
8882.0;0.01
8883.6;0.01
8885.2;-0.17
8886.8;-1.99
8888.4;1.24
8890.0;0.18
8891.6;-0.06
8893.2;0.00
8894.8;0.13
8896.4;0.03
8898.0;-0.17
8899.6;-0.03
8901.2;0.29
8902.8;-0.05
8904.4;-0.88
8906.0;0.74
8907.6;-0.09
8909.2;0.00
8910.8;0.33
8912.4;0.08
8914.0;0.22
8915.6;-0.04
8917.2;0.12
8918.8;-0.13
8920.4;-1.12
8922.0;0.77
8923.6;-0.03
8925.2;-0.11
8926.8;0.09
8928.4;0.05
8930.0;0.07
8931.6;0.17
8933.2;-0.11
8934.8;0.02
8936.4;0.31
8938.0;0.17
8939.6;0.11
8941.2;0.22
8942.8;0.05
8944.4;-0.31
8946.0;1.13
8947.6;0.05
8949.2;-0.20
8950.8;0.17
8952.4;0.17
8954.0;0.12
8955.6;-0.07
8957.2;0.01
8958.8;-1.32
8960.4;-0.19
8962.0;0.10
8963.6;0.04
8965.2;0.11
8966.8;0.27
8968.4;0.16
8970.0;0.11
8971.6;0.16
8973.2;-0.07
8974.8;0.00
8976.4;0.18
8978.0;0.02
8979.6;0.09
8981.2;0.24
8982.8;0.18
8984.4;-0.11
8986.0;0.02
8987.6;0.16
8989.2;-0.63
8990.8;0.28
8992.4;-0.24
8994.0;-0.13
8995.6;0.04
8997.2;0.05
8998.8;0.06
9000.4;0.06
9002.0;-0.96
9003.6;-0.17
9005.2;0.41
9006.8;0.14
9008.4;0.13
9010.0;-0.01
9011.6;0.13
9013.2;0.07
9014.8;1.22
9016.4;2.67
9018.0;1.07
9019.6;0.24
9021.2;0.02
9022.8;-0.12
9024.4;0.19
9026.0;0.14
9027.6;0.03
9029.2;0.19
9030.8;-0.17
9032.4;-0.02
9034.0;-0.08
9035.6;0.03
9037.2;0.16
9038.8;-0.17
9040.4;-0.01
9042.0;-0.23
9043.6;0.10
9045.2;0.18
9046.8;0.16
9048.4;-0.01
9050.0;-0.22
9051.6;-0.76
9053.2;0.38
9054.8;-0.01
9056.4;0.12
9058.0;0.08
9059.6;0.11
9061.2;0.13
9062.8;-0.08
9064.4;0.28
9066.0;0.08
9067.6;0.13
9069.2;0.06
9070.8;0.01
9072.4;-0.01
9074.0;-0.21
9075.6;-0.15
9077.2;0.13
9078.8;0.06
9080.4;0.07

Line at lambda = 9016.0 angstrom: H-alpha 6563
